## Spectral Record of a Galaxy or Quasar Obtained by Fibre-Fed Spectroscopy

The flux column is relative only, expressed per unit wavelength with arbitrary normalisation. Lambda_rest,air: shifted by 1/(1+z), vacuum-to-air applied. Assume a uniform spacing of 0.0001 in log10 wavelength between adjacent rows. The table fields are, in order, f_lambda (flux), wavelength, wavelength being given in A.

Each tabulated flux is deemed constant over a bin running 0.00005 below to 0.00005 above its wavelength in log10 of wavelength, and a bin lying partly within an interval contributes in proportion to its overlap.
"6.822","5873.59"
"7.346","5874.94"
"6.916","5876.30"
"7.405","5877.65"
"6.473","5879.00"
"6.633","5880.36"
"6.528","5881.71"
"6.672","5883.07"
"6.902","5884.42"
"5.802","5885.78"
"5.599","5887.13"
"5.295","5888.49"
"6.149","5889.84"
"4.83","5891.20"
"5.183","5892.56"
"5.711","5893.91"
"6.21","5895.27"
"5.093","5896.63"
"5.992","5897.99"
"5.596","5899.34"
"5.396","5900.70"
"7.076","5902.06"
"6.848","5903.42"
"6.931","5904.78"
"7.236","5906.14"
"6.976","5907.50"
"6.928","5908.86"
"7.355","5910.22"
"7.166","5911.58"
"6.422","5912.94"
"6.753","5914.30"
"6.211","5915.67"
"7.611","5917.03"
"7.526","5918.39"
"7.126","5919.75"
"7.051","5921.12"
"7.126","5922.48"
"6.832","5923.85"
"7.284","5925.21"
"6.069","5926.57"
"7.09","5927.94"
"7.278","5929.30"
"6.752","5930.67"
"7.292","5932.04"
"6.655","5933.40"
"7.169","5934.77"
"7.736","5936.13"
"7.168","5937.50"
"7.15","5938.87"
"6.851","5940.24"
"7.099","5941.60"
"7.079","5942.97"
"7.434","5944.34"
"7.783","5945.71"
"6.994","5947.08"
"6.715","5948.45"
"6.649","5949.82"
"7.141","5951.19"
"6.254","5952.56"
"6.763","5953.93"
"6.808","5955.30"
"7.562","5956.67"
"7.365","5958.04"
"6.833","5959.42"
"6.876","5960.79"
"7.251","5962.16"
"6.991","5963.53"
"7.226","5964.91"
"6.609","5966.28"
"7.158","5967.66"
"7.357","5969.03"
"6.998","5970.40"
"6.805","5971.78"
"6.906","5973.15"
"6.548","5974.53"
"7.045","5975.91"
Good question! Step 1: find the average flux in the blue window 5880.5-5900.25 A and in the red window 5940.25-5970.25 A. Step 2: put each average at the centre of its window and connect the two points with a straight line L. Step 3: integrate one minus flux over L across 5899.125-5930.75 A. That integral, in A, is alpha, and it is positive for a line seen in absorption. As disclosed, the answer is -2.9 A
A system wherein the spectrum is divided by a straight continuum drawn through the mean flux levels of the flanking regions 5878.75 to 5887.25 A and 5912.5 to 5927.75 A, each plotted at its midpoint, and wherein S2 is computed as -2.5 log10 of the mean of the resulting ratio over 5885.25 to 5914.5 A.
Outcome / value 0.076 mag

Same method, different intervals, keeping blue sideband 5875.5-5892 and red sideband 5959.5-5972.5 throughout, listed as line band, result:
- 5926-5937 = -0.05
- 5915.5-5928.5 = -0.06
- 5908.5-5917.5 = -0.06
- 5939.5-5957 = -0.02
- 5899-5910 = -0.04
